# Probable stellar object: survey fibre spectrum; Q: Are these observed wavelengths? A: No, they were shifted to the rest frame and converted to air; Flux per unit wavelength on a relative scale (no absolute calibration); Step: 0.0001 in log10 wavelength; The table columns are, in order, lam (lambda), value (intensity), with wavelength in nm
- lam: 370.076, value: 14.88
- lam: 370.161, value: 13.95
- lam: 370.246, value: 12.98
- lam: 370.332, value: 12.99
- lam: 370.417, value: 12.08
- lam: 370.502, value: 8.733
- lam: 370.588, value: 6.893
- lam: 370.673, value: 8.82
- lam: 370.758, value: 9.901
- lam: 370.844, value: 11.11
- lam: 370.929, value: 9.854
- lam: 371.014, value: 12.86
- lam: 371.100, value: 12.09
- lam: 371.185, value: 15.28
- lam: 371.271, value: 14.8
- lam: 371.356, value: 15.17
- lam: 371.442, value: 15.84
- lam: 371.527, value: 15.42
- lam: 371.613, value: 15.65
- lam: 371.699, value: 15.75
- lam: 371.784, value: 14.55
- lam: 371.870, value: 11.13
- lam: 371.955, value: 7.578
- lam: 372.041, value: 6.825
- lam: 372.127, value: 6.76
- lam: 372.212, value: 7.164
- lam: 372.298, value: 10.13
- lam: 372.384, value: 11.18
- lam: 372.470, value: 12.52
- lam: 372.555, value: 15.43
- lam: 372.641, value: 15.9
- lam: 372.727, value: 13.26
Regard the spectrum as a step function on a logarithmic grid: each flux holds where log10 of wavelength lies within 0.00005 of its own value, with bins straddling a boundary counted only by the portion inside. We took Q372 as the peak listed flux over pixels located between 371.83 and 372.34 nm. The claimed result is 11.13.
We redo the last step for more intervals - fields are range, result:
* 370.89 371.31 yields 15.28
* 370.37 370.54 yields 12.08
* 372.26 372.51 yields 12.52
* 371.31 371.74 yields 15.84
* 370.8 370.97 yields 11.11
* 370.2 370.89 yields 12.99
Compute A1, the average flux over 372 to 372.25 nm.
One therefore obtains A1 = 6.92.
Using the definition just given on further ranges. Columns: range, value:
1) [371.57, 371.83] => 15.2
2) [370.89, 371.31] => 13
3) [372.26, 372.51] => 11.3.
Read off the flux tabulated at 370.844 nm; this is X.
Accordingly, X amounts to 11.11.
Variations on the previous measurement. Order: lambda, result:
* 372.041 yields 6.825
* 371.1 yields 12.09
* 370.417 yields 12.08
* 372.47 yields 12.52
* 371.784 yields 14.55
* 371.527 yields 15.42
